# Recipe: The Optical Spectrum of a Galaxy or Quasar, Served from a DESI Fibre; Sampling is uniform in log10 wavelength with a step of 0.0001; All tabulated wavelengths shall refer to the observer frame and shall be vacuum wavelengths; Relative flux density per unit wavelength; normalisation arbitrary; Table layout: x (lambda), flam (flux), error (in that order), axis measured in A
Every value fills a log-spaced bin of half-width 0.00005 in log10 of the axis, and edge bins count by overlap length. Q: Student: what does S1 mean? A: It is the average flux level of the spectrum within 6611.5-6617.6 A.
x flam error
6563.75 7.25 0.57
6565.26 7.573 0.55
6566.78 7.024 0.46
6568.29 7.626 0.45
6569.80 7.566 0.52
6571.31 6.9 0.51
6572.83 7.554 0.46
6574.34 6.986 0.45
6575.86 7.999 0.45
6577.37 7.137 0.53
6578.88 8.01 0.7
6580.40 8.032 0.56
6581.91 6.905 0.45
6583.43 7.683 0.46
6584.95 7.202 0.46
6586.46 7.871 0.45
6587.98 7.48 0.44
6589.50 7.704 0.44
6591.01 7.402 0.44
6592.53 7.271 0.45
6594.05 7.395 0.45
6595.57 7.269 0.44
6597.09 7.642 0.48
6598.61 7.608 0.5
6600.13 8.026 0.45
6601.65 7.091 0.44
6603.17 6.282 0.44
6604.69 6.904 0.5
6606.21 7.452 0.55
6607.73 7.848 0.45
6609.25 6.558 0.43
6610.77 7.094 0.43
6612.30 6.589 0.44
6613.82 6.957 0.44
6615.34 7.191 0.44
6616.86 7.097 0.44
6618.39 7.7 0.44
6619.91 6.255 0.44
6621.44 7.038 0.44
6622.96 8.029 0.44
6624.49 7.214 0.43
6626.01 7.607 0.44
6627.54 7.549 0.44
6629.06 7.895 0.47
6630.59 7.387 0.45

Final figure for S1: 6.96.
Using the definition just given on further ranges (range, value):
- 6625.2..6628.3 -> 7.58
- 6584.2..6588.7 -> 7.52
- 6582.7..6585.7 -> 7.43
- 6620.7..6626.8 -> 7.48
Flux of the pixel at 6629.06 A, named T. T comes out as 7.895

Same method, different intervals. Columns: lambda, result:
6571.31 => 6.9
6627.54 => 7.549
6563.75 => 7.25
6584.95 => 7.202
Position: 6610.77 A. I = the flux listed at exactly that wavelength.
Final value 7.094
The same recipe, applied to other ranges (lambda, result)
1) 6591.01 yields 7.402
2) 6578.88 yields 8.01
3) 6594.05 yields 7.395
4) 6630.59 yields 7.387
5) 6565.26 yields 7.573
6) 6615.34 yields 7.191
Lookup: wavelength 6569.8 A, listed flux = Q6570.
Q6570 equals 7.566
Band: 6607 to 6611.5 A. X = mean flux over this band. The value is 7.17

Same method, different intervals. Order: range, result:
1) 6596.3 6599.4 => 7.62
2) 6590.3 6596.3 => 7.33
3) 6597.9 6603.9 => 7.25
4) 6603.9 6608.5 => 7.4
